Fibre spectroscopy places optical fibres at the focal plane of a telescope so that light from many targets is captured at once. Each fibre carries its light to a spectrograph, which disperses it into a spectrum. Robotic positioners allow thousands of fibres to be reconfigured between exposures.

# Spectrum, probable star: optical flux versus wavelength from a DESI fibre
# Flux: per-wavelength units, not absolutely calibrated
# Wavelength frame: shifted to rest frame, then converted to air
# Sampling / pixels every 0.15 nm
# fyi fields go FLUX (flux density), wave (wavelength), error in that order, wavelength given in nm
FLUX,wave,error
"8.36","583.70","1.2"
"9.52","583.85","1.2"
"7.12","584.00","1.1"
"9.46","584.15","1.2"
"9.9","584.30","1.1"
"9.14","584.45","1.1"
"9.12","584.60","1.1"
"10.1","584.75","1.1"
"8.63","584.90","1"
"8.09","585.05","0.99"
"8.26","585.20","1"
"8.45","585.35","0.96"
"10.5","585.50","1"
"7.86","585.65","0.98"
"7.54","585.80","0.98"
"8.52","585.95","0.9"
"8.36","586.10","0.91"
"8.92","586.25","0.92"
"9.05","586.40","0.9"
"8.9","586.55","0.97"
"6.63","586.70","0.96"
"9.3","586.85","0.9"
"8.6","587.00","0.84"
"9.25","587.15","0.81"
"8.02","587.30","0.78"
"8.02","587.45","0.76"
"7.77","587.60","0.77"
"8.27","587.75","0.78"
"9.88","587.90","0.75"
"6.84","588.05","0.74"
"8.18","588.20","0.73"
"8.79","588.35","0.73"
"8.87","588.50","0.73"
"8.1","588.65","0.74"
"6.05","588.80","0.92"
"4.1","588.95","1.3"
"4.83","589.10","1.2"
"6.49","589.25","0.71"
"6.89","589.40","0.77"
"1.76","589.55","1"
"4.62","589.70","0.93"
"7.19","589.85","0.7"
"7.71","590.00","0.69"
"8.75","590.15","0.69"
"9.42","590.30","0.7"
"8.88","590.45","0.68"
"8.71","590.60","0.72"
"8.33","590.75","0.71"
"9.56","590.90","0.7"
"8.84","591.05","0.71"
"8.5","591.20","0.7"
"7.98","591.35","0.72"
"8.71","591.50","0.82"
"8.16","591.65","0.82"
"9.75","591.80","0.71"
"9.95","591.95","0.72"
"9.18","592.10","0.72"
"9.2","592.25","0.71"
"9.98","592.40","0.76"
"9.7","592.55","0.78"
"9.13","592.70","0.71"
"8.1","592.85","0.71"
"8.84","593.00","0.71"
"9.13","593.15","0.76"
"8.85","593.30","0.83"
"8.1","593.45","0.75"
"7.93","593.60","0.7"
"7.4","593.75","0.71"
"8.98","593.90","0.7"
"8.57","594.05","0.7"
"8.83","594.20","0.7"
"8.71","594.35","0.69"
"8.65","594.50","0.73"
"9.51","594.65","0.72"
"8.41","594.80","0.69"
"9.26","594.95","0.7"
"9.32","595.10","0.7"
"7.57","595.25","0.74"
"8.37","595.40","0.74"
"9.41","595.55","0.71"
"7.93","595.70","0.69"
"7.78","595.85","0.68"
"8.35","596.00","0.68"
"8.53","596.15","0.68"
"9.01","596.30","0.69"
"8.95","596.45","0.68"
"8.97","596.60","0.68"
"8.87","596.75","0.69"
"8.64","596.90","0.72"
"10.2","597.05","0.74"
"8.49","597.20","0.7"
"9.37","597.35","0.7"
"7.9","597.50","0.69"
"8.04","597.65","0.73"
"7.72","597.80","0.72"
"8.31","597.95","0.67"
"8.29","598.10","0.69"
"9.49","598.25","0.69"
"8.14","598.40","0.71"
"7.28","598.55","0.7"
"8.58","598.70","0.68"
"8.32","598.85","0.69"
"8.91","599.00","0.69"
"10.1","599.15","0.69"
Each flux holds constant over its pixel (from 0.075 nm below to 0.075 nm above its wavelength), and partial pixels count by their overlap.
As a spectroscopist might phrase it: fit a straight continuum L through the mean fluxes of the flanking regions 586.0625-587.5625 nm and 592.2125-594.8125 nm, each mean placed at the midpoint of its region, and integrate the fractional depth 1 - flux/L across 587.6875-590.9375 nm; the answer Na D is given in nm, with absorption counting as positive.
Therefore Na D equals 0.47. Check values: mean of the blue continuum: 8.49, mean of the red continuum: 8.78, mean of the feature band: 7.34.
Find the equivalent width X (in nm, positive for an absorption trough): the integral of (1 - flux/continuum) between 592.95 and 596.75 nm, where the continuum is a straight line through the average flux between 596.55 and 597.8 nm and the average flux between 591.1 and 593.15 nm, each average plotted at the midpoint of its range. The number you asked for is 0.11 nm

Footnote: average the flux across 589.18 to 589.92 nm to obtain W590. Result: 5.37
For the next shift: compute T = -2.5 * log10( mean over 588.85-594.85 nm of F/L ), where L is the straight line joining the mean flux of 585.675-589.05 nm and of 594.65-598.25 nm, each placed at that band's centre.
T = 0.03 mag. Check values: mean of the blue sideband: 8.06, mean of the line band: 8.15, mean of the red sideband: 8.63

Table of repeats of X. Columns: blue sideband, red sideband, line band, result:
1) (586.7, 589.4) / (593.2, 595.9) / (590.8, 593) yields -0.23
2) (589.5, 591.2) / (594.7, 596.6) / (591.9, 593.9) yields -0.18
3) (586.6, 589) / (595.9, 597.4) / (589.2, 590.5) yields 0.22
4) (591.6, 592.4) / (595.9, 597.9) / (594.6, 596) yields 0.05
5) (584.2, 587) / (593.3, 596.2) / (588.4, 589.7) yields 0.42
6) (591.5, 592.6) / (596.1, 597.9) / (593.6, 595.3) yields 0.08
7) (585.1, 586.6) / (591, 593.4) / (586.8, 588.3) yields 0.05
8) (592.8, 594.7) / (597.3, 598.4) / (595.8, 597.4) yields -0.07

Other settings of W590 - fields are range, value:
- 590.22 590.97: 8.97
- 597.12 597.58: 8.6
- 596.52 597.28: 9.04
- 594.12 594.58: 8.74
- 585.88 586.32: 8.6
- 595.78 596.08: 8.08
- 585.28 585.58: 9.47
